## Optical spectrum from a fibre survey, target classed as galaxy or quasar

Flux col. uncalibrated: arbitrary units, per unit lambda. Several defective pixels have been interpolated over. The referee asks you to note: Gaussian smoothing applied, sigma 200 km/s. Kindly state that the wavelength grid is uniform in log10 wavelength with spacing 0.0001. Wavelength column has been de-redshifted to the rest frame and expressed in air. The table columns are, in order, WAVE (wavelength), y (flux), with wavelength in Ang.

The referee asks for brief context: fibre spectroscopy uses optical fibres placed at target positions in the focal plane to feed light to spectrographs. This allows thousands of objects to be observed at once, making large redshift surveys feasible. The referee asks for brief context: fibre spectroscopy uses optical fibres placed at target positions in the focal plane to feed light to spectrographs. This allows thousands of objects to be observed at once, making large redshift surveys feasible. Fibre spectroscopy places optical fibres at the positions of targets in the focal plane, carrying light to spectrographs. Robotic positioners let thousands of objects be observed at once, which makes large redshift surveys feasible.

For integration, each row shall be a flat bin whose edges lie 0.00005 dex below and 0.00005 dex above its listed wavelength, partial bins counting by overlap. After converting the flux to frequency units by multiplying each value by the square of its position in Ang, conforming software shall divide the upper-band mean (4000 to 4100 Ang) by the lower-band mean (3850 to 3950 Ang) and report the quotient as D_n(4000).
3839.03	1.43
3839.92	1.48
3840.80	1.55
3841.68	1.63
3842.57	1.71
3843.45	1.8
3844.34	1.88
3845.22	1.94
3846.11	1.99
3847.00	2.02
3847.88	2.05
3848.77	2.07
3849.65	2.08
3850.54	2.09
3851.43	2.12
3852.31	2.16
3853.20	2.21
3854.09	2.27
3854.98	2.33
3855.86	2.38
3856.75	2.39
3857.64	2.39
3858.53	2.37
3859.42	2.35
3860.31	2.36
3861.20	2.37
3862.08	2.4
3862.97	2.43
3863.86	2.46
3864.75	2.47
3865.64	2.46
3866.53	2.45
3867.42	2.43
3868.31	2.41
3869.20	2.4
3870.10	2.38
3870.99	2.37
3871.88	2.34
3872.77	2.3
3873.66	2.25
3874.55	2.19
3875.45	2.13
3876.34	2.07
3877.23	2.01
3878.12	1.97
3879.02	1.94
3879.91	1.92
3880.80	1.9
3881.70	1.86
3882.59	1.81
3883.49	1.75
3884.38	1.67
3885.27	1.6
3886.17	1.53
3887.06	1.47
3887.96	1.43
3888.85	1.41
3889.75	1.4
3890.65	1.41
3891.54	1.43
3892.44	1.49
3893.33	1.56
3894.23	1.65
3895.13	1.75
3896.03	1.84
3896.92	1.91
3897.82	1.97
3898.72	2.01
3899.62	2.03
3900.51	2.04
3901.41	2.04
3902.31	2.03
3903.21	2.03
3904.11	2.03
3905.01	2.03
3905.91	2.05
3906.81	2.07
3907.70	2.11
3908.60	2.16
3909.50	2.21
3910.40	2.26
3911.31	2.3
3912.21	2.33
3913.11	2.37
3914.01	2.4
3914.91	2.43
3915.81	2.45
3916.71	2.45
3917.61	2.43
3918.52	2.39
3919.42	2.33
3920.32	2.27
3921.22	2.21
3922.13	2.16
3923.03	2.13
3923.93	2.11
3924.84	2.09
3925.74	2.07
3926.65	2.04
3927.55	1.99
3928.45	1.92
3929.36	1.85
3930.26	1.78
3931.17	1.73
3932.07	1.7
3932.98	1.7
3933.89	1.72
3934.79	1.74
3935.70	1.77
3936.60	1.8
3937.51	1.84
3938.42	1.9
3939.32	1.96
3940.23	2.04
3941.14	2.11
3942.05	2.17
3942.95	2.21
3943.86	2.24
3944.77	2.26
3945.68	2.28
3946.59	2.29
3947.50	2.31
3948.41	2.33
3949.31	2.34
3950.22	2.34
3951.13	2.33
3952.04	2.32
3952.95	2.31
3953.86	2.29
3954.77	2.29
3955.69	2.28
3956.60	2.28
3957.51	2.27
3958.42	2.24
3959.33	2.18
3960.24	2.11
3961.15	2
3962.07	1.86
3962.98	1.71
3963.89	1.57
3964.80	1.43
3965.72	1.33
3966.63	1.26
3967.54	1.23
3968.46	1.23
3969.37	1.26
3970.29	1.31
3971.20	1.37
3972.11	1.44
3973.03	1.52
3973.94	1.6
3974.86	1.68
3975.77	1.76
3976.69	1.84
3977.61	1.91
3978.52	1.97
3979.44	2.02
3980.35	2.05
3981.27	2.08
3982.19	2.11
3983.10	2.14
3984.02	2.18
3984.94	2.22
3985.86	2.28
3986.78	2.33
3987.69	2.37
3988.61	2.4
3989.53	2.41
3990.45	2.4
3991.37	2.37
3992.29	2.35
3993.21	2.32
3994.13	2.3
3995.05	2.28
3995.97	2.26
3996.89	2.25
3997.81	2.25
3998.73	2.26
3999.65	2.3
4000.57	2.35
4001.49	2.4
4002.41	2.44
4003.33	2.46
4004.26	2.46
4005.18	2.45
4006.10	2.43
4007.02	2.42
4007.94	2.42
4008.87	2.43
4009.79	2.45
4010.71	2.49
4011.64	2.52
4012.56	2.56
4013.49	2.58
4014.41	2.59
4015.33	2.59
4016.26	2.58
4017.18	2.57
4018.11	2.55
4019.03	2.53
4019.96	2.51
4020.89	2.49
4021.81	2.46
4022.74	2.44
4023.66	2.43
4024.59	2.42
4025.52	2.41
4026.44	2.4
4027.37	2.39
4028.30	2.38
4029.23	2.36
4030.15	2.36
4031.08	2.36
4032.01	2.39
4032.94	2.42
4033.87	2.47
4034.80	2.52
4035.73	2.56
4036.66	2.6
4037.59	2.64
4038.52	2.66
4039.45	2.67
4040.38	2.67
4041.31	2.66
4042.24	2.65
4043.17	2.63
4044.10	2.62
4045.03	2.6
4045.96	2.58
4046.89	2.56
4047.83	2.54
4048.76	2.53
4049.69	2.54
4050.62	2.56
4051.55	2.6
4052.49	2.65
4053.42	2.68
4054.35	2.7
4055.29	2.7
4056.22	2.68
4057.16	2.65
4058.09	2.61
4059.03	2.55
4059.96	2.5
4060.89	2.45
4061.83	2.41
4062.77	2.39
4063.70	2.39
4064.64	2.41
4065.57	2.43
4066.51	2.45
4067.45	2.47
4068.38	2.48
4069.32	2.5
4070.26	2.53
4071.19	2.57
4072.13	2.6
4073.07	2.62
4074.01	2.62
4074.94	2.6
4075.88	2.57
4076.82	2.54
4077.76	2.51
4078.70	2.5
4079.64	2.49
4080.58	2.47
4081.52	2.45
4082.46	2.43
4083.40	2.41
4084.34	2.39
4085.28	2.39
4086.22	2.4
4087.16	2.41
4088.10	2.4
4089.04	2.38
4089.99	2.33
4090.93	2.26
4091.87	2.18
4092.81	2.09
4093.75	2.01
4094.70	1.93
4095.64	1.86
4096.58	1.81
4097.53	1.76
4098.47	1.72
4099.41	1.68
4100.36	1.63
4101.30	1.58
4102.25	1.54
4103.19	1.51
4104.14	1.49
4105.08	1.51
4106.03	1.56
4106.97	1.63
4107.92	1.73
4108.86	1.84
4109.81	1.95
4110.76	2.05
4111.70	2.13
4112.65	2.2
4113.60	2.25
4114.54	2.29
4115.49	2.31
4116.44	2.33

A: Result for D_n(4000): 1.27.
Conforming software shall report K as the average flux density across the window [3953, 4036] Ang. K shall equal 2.19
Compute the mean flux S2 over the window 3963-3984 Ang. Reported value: 1.65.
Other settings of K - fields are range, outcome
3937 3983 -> 1.94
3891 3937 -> 2.03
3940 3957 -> 2.27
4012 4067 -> 2.53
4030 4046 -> 2.56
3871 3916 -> 1.95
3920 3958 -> 2.09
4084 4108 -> 1.93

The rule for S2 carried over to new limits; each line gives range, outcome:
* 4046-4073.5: 2.54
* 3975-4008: 2.25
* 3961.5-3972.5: 1.42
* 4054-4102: 2.34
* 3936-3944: 2.02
